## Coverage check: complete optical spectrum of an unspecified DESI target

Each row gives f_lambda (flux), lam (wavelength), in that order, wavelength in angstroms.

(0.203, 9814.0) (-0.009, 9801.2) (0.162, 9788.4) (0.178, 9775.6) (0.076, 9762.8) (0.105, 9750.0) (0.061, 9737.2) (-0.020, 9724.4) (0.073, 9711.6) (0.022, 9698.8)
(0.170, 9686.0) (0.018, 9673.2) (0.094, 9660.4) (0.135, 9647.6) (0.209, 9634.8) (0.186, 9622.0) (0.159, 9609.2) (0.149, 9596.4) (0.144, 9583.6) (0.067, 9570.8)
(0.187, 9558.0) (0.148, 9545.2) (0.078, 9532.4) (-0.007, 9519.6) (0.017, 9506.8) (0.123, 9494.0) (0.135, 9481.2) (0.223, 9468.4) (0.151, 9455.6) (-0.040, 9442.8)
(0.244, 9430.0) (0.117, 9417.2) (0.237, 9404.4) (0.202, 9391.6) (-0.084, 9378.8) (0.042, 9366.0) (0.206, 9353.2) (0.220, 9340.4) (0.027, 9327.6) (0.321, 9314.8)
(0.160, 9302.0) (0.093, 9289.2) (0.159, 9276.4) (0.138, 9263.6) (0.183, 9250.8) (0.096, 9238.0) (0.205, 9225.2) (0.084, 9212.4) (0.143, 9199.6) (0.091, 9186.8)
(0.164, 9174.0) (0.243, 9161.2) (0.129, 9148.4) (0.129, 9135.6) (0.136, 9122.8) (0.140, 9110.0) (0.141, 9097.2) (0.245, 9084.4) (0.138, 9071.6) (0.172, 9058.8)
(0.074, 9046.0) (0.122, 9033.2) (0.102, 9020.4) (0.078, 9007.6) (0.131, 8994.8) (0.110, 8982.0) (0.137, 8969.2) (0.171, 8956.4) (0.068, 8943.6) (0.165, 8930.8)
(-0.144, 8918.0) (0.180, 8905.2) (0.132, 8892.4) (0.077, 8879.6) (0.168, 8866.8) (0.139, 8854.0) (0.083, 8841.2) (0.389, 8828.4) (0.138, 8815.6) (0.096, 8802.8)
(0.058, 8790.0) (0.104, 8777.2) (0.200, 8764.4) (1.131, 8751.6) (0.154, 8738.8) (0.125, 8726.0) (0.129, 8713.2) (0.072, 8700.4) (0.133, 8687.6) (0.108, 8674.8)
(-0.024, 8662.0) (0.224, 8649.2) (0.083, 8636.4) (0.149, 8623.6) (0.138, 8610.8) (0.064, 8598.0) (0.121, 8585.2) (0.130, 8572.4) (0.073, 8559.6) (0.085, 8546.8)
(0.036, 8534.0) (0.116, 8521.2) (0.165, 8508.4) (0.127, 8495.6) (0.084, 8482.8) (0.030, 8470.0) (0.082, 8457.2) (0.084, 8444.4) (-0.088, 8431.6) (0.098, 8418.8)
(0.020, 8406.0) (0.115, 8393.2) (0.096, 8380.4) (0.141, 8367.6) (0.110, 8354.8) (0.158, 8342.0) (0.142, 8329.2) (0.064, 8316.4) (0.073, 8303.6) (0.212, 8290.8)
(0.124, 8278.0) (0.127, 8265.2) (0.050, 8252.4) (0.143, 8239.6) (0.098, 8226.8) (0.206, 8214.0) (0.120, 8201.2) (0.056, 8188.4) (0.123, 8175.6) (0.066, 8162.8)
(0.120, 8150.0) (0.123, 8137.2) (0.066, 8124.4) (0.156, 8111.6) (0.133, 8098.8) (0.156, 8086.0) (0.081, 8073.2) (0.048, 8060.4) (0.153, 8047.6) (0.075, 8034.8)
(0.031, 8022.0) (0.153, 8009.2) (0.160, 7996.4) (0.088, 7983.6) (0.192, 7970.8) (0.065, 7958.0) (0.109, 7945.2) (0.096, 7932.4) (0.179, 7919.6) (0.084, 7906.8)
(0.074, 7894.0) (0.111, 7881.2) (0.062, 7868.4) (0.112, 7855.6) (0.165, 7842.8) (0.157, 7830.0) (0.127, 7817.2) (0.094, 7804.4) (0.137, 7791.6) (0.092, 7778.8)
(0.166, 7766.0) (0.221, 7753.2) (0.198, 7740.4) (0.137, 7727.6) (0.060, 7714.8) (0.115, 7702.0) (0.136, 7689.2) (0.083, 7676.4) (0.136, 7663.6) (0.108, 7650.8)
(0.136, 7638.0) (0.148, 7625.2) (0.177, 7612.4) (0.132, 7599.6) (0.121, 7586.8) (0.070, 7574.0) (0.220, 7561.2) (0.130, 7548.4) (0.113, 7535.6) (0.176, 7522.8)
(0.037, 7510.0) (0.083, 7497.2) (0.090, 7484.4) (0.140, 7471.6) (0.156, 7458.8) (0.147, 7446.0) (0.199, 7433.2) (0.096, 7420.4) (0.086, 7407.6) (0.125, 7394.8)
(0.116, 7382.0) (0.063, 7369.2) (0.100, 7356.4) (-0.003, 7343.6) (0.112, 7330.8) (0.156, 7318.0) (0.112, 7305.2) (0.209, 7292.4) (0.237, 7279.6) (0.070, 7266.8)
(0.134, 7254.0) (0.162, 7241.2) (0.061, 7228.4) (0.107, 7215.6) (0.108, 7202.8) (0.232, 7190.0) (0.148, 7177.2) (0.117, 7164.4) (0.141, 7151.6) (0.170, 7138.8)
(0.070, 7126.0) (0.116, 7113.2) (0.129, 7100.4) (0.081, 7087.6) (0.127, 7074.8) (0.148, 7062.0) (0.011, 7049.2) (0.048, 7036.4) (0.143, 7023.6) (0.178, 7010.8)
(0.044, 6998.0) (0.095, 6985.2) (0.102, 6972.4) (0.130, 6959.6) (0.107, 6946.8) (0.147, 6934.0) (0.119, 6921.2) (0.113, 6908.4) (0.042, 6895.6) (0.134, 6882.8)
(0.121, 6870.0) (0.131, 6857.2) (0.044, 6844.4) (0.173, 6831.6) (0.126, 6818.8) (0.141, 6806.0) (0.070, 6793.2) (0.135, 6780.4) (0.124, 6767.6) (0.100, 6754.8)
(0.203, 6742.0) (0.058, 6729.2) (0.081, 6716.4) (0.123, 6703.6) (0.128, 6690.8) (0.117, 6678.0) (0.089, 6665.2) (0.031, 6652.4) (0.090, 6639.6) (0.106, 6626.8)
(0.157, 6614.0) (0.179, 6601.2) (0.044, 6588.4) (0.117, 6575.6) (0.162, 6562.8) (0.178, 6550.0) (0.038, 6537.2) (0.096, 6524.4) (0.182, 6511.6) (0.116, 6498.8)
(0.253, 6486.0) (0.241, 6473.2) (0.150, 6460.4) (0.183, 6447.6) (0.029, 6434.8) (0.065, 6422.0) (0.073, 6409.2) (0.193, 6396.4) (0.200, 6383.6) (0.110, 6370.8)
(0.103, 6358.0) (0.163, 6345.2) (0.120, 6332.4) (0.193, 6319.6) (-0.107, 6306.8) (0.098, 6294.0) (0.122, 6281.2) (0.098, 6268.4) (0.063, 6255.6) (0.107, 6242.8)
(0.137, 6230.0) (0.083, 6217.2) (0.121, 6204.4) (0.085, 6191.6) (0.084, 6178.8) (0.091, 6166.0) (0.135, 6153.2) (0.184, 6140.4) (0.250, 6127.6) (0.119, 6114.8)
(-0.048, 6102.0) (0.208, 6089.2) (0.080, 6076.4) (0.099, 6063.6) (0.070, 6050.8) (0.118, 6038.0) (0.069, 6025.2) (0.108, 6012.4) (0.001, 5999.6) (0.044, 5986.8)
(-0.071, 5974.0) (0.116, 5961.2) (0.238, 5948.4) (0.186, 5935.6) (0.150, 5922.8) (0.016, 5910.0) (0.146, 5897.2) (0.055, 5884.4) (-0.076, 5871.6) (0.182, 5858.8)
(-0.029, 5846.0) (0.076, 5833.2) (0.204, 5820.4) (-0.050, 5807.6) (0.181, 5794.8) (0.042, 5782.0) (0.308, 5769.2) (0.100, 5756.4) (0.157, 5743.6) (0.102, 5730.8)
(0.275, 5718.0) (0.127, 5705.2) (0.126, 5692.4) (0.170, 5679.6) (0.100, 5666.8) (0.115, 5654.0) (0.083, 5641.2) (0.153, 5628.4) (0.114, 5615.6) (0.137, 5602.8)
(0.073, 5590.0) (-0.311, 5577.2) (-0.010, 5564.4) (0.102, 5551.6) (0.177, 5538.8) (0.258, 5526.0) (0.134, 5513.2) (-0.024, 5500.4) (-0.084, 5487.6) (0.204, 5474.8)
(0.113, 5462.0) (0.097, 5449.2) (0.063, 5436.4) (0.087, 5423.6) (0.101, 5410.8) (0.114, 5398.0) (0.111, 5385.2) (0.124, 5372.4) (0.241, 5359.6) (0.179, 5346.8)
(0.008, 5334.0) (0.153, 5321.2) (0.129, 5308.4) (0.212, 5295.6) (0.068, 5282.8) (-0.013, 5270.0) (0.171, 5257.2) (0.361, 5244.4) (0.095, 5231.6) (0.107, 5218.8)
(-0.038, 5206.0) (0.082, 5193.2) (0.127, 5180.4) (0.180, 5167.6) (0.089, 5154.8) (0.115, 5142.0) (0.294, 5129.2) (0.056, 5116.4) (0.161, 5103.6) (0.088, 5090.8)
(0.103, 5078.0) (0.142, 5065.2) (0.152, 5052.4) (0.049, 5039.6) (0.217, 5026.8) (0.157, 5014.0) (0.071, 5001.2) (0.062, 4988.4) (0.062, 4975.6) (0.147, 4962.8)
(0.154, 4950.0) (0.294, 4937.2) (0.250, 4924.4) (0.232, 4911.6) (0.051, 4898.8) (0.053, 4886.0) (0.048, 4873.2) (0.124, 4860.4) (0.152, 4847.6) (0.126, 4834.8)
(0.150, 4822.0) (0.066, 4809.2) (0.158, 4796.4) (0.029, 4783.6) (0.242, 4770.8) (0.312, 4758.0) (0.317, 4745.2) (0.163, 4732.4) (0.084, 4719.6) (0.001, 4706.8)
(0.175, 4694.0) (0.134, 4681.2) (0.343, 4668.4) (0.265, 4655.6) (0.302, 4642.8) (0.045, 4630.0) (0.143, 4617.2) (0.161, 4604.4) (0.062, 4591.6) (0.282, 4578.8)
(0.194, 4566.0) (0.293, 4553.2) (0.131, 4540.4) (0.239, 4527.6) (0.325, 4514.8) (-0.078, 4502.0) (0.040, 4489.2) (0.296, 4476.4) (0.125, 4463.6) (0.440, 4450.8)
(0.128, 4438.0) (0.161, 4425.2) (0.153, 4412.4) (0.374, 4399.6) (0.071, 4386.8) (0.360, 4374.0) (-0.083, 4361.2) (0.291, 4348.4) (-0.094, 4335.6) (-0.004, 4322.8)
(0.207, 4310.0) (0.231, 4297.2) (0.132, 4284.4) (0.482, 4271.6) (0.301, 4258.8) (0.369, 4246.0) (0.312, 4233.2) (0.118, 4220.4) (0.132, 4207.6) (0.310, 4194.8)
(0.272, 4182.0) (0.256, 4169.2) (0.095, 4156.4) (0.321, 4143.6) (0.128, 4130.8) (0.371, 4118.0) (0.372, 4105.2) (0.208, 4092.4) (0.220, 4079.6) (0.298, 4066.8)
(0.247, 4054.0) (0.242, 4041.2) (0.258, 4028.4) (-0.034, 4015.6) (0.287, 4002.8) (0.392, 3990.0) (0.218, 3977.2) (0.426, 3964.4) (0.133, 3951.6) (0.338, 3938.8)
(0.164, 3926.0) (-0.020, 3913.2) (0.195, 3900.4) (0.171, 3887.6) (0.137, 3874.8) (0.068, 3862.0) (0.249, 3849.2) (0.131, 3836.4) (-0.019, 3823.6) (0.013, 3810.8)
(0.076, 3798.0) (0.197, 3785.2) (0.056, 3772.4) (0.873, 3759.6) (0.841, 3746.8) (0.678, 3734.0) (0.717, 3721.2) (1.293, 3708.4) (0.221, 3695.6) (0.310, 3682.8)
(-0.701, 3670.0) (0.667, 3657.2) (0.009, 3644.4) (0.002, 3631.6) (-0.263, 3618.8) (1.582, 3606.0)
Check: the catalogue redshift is 1.347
